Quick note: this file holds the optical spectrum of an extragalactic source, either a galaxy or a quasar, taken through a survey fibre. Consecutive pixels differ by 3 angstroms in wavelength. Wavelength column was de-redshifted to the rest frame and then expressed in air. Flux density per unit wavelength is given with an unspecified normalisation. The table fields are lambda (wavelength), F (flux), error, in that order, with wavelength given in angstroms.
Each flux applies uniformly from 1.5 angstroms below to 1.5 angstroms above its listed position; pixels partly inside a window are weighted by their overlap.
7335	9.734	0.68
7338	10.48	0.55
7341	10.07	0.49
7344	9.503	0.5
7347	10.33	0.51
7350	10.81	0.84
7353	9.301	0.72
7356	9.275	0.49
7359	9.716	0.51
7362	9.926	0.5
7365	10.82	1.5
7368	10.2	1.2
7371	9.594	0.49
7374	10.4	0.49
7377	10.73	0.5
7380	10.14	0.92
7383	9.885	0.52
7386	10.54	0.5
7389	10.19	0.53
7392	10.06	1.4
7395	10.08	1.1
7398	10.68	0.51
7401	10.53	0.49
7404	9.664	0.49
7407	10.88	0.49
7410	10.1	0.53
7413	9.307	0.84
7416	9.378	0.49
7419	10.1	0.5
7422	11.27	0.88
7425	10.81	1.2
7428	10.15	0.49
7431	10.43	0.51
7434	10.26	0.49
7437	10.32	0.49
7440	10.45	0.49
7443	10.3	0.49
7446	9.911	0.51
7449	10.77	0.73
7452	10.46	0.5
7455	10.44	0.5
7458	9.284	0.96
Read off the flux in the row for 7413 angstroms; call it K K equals 9.307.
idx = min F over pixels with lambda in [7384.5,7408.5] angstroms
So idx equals 9.664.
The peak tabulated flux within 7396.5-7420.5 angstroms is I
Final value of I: 10.88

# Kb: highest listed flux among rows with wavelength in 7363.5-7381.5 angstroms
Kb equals 10.82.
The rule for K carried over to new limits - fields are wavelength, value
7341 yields 10.07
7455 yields 10.44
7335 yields 9.734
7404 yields 9.664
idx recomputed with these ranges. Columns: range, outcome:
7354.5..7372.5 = 9.275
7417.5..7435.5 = 10.1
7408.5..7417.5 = 9.307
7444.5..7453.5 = 9.911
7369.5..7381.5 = 9.594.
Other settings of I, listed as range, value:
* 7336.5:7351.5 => 10.81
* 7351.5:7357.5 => 9.301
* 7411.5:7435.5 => 11.27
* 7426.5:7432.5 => 10.43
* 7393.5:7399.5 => 10.68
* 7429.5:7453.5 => 10.77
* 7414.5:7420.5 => 10.1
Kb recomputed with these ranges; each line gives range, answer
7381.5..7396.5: 10.54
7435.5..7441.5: 10.45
